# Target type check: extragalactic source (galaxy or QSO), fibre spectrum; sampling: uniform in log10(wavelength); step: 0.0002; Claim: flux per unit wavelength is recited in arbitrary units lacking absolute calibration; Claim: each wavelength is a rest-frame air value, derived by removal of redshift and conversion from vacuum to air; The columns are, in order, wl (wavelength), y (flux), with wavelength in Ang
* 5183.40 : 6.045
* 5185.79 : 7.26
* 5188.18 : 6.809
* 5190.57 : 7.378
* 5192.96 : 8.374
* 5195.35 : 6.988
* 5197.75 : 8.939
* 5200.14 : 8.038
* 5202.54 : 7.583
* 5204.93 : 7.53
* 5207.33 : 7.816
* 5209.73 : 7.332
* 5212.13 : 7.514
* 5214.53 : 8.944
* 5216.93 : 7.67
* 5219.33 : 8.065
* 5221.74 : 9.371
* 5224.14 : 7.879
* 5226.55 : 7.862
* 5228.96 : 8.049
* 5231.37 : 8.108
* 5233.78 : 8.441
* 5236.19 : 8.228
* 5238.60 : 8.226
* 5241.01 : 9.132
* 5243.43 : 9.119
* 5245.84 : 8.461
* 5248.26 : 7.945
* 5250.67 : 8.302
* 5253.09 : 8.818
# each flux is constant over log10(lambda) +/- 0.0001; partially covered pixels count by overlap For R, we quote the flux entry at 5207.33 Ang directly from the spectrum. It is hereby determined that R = 7.816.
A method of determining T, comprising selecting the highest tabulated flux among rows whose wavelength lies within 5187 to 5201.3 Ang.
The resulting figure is 8.939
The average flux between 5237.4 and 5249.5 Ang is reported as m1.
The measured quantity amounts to 8.58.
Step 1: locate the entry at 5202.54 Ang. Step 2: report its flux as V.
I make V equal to 7.583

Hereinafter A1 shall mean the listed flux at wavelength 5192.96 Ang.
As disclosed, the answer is 8.374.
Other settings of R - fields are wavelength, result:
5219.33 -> 8.065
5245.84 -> 8.461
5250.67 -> 8.302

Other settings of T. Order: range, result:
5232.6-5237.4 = 8.441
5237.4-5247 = 9.132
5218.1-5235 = 9.371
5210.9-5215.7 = 8.944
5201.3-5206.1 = 7.583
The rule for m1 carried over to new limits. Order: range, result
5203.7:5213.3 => 7.55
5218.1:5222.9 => 8.7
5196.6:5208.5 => 7.98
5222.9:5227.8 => 7.88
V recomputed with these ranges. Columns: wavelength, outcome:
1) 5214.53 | 8.944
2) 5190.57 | 7.378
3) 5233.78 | 8.441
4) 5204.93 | 7.53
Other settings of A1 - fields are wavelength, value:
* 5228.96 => 8.049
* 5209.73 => 7.332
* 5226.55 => 7.862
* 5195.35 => 6.988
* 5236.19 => 8.228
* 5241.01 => 9.132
